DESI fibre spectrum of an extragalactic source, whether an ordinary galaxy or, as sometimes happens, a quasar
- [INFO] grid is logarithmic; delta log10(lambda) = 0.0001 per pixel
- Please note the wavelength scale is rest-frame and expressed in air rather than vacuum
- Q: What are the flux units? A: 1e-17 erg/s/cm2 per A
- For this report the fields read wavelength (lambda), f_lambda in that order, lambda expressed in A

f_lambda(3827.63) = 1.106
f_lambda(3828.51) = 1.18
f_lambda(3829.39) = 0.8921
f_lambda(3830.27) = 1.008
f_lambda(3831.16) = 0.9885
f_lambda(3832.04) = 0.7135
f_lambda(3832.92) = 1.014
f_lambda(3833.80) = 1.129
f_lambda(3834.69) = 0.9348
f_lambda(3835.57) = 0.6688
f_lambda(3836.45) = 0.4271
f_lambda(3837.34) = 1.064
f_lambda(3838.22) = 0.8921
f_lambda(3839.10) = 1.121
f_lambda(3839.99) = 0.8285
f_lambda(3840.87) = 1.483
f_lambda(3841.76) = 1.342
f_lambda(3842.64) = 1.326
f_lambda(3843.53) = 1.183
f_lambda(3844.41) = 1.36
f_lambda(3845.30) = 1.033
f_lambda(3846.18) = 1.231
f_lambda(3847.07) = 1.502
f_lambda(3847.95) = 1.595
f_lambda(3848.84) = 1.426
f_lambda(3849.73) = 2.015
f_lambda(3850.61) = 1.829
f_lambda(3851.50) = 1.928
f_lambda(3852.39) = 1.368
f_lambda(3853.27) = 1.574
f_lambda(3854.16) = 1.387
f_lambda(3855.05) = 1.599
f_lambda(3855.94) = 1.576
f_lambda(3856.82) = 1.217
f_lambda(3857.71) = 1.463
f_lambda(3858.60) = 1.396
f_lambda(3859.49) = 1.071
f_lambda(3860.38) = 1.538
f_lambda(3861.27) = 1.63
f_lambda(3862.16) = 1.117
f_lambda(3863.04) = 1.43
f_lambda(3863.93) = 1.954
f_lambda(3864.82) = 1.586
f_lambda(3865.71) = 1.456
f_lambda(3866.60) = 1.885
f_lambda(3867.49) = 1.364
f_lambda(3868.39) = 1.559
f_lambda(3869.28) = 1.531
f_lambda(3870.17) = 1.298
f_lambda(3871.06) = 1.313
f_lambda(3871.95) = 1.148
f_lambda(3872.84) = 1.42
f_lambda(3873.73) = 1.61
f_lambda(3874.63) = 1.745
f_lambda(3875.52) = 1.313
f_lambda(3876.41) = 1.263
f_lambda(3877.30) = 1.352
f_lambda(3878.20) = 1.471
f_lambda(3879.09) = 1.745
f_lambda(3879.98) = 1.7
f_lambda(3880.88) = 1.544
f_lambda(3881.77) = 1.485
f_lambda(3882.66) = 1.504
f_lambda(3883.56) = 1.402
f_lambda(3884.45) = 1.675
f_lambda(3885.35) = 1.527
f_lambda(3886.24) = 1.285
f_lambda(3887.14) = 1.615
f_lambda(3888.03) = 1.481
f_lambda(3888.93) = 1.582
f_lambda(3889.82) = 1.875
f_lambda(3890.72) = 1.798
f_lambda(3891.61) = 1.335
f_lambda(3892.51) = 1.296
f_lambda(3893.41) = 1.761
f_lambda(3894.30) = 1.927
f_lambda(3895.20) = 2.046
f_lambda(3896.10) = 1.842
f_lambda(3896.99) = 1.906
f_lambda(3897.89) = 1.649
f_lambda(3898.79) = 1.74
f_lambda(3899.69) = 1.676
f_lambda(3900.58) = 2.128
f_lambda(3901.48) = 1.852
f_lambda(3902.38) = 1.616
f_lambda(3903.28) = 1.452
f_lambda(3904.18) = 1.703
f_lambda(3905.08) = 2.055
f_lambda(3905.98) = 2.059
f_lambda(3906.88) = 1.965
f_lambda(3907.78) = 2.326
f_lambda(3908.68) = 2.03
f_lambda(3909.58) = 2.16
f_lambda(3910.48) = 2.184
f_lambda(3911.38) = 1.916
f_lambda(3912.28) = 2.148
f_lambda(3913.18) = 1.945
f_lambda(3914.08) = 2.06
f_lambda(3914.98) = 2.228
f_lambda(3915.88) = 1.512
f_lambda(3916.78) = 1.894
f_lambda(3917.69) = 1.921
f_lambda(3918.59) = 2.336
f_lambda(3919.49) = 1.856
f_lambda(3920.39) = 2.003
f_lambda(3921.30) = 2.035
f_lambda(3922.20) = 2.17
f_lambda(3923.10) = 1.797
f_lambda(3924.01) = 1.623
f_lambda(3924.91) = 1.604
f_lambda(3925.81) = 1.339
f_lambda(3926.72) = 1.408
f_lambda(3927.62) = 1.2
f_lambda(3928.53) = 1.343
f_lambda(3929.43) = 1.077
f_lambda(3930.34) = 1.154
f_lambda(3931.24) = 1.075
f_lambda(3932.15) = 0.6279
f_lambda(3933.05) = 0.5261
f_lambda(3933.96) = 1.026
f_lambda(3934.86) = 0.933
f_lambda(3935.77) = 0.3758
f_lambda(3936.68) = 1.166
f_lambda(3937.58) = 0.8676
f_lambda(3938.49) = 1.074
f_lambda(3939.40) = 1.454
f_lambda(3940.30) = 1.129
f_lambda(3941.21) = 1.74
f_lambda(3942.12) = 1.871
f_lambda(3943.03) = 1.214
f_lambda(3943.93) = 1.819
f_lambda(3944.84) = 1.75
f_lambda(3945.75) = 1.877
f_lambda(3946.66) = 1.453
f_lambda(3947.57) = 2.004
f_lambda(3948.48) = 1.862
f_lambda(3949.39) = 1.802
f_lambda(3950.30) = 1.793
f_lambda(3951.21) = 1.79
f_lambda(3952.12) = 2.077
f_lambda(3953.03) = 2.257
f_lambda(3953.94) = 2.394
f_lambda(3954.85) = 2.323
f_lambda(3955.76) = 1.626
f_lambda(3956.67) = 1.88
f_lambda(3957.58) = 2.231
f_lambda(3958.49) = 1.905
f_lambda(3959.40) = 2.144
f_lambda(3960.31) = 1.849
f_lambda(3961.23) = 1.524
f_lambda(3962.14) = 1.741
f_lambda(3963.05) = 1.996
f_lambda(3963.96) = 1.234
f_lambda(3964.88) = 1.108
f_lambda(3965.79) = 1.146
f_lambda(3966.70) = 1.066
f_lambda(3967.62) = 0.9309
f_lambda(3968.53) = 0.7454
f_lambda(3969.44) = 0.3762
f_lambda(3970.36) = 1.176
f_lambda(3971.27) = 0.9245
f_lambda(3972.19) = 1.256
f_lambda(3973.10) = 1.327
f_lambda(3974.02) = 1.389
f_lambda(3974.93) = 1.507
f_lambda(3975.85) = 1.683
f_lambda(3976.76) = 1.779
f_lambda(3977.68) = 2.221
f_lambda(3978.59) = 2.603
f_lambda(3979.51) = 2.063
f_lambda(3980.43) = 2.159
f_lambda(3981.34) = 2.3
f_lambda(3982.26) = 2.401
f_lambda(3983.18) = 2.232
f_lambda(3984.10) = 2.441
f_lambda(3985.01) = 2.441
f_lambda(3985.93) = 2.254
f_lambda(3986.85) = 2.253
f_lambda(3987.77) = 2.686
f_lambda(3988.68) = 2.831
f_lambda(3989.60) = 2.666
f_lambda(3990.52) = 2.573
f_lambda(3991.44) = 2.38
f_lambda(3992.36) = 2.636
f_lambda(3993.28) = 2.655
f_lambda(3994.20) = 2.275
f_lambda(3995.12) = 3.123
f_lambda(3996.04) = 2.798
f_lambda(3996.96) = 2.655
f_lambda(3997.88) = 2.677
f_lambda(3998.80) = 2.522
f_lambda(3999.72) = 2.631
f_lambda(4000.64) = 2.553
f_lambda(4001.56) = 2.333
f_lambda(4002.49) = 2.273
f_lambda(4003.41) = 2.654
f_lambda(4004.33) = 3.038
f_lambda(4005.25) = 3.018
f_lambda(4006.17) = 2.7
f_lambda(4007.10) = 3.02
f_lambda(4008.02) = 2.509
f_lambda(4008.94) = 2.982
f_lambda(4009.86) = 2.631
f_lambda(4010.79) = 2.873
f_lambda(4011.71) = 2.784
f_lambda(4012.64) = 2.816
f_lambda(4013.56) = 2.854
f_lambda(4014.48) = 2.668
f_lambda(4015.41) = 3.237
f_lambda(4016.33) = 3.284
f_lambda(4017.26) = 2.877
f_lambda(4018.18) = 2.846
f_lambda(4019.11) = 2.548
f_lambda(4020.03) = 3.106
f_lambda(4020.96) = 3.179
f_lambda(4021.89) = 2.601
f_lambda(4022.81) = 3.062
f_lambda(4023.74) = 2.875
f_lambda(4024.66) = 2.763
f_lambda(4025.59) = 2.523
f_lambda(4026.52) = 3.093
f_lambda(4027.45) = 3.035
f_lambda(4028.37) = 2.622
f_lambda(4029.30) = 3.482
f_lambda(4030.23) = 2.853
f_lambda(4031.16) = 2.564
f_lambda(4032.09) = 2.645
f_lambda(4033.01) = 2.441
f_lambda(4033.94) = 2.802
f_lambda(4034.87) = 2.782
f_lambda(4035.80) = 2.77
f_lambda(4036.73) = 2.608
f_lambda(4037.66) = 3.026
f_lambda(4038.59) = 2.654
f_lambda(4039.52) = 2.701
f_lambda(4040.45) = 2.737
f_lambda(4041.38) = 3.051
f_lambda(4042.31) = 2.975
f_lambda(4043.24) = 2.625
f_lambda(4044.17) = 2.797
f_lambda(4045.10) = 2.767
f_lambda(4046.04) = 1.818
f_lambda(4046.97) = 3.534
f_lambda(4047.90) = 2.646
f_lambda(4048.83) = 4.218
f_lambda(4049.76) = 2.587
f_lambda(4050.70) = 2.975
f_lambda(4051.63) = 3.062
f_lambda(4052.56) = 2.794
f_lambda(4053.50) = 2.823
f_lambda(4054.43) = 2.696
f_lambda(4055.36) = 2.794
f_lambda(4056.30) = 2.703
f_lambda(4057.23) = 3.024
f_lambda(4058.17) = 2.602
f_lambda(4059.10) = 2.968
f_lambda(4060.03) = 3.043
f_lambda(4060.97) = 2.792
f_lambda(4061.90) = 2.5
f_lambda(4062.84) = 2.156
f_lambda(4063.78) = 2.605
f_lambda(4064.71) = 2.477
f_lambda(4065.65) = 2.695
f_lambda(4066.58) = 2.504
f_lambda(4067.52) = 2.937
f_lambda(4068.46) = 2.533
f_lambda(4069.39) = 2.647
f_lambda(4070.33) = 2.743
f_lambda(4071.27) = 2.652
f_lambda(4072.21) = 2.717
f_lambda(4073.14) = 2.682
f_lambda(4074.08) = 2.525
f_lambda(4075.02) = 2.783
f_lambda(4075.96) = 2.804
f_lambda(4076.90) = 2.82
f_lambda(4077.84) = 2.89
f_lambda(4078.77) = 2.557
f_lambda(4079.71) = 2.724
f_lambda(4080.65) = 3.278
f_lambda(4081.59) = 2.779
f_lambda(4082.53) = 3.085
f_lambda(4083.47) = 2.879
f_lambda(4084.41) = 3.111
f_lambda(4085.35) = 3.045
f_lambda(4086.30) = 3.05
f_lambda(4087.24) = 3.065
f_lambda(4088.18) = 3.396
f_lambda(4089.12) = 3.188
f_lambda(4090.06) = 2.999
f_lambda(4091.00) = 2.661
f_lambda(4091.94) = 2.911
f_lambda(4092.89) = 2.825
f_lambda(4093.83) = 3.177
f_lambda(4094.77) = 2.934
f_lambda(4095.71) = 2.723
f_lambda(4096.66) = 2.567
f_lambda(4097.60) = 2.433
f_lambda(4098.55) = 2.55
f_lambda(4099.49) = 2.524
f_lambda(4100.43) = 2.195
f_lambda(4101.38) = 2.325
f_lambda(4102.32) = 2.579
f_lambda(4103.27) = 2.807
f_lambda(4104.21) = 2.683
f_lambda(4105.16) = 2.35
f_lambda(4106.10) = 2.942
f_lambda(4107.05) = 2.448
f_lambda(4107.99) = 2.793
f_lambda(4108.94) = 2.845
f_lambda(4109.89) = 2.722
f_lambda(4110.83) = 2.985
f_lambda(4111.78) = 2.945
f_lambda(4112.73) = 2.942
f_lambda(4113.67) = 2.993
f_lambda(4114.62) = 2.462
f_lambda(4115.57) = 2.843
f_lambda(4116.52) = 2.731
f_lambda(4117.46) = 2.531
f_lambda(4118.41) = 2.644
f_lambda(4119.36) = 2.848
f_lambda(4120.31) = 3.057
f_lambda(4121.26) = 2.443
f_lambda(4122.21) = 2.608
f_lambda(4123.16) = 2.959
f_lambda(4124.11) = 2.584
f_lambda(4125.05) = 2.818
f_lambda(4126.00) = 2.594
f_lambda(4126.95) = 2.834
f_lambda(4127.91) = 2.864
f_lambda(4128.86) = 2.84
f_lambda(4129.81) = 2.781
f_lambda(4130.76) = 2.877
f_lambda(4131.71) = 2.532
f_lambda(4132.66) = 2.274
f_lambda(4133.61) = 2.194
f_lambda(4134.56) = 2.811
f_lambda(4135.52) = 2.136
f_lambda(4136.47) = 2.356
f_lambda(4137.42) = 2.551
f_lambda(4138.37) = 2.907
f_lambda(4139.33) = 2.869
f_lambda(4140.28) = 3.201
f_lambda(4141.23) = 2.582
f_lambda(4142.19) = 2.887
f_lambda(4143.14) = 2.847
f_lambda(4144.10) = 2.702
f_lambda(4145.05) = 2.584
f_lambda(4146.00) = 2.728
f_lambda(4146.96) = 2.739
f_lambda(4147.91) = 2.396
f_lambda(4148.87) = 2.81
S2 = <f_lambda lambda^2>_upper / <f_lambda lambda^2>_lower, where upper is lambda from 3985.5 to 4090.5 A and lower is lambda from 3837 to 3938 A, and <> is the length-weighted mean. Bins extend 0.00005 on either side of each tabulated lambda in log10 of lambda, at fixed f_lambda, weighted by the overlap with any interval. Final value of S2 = 1.9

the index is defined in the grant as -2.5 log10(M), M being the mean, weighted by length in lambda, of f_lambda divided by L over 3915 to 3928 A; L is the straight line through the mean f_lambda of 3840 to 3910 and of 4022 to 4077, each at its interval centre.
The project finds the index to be 0.07 mag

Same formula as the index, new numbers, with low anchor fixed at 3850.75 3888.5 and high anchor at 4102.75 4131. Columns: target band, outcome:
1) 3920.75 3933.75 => 0.30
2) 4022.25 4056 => -0.20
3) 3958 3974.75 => 0.43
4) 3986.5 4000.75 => -0.23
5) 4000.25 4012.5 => -0.24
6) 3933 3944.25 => 0.48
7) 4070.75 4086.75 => -0.11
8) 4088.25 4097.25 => -0.11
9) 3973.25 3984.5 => 0.01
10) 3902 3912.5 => -0.17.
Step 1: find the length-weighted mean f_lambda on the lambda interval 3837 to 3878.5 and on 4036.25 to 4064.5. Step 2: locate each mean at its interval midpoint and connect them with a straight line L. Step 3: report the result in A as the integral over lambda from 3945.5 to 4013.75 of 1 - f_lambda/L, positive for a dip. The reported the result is 5.5 A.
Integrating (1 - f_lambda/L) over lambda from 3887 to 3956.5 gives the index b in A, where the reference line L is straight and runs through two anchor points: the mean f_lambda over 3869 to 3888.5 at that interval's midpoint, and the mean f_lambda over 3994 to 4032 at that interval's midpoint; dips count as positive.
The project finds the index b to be 7.0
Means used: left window 1.47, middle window 1.68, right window 2.81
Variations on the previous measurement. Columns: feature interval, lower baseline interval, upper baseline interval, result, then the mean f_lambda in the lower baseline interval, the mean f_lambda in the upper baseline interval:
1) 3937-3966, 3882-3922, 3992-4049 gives 6.68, 1.83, 2.8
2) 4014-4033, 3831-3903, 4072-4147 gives -4.88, 1.46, 2.76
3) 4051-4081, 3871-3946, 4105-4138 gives -4.06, 1.6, 2.69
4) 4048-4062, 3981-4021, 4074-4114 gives -0.77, 2.68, 2.81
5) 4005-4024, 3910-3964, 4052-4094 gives -4.62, 1.66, 2.81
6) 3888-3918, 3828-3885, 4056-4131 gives -4.13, 1.36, 2.76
